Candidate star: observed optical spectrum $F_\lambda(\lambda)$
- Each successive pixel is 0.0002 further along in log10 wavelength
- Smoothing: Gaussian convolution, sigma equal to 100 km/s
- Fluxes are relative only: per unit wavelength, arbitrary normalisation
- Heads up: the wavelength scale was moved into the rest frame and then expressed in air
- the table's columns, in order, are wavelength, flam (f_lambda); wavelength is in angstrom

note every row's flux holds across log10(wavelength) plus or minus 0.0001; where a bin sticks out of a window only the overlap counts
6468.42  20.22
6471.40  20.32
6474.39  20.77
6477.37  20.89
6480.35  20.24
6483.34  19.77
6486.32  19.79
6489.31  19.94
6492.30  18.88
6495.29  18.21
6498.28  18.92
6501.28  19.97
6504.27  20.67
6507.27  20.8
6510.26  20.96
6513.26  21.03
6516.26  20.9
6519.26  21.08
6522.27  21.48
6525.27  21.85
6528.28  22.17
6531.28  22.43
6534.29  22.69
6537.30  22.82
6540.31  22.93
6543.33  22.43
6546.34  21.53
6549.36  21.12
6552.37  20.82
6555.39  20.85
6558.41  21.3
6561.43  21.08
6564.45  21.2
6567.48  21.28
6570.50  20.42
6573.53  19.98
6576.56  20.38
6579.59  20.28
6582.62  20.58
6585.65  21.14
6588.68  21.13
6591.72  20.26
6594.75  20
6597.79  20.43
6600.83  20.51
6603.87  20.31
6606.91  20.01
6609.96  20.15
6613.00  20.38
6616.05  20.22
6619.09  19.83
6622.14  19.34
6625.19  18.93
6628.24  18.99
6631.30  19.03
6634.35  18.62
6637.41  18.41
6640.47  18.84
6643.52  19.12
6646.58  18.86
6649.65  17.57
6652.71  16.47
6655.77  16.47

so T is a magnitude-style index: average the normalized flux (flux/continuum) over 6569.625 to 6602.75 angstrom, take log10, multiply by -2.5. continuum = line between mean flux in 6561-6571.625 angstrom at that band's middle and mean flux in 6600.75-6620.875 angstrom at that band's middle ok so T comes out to 0.01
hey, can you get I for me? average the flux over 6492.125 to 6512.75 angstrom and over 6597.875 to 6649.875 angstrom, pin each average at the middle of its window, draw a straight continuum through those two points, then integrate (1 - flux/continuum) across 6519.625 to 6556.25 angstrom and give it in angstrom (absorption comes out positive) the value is -4.0 angstrom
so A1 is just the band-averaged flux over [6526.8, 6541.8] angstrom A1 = 22.6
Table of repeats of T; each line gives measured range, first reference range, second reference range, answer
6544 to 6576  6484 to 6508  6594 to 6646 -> -0.074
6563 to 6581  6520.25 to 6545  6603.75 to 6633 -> 0.027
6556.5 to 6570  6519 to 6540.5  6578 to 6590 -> 0.009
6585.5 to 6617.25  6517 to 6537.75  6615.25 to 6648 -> -0.024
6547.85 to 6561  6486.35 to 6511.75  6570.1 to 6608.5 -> -0.045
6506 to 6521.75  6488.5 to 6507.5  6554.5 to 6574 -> -0.060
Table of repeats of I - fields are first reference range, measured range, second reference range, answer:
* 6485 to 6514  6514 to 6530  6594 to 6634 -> -1.3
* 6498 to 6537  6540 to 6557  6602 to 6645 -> -0.6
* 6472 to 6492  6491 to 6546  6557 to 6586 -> -2.0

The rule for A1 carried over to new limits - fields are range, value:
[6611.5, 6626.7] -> 19.7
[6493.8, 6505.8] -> 19.4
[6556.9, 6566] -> 21.2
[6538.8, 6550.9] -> 22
